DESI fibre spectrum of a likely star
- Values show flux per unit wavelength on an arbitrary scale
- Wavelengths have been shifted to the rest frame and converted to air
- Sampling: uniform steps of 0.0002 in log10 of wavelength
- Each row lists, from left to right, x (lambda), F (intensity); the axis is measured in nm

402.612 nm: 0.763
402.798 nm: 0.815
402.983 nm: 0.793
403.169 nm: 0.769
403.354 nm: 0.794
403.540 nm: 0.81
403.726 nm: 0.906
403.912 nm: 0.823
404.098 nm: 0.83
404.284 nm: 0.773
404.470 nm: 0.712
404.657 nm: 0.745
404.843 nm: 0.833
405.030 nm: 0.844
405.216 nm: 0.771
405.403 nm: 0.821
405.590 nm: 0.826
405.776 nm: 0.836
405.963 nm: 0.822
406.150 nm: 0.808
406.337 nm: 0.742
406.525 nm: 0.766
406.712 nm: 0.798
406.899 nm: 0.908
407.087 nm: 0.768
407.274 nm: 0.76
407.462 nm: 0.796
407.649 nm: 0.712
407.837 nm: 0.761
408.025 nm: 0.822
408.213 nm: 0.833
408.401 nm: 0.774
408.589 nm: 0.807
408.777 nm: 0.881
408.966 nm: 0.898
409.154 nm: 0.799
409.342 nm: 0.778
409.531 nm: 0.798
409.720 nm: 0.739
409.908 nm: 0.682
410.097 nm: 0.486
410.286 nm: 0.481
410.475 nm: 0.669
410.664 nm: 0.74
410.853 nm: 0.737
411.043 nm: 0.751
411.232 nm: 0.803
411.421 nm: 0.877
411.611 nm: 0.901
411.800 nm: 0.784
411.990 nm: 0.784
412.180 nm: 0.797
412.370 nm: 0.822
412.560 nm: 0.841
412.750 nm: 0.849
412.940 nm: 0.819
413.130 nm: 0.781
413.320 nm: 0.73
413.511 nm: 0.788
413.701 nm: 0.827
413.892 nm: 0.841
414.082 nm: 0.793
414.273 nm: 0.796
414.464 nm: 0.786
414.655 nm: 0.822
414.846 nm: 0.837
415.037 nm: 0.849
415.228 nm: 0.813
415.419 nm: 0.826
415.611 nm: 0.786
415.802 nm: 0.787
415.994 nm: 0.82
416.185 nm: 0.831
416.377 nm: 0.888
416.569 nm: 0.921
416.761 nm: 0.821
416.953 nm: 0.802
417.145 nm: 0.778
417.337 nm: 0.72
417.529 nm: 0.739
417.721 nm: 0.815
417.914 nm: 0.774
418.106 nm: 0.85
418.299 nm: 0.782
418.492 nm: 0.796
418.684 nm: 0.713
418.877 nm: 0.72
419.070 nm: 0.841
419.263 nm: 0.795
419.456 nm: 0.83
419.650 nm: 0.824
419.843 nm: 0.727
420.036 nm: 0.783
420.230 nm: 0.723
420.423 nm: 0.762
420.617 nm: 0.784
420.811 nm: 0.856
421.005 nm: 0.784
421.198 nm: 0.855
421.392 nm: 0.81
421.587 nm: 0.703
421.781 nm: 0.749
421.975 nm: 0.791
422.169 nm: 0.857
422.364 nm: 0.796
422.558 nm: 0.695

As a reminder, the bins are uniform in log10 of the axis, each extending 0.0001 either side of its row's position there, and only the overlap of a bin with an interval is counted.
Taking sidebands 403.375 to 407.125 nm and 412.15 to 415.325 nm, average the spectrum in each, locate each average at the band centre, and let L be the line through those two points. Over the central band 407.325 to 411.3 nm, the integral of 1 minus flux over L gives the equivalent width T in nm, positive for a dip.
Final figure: 0.294 nm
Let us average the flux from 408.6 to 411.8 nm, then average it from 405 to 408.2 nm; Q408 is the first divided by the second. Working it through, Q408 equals 0.9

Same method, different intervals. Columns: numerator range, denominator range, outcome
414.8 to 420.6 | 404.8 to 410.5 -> 1.03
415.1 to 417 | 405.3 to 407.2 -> 1.03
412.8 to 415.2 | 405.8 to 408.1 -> 1.02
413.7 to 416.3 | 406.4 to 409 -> 1.02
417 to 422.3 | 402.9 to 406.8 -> 0.98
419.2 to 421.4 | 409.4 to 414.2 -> 1.04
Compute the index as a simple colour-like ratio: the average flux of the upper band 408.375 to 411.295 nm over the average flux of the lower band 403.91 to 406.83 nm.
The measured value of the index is 0.93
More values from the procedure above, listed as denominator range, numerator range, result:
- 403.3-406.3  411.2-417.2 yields 1.01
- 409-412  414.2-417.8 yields 1.10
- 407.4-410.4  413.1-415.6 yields 1.07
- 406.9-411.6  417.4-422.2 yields 1.03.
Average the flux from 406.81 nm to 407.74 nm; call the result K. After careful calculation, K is 0.789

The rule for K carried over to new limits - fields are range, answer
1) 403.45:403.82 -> 0.858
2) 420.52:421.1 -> 0.807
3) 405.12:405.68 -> 0.806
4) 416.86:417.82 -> 0.771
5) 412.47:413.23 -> 0.822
